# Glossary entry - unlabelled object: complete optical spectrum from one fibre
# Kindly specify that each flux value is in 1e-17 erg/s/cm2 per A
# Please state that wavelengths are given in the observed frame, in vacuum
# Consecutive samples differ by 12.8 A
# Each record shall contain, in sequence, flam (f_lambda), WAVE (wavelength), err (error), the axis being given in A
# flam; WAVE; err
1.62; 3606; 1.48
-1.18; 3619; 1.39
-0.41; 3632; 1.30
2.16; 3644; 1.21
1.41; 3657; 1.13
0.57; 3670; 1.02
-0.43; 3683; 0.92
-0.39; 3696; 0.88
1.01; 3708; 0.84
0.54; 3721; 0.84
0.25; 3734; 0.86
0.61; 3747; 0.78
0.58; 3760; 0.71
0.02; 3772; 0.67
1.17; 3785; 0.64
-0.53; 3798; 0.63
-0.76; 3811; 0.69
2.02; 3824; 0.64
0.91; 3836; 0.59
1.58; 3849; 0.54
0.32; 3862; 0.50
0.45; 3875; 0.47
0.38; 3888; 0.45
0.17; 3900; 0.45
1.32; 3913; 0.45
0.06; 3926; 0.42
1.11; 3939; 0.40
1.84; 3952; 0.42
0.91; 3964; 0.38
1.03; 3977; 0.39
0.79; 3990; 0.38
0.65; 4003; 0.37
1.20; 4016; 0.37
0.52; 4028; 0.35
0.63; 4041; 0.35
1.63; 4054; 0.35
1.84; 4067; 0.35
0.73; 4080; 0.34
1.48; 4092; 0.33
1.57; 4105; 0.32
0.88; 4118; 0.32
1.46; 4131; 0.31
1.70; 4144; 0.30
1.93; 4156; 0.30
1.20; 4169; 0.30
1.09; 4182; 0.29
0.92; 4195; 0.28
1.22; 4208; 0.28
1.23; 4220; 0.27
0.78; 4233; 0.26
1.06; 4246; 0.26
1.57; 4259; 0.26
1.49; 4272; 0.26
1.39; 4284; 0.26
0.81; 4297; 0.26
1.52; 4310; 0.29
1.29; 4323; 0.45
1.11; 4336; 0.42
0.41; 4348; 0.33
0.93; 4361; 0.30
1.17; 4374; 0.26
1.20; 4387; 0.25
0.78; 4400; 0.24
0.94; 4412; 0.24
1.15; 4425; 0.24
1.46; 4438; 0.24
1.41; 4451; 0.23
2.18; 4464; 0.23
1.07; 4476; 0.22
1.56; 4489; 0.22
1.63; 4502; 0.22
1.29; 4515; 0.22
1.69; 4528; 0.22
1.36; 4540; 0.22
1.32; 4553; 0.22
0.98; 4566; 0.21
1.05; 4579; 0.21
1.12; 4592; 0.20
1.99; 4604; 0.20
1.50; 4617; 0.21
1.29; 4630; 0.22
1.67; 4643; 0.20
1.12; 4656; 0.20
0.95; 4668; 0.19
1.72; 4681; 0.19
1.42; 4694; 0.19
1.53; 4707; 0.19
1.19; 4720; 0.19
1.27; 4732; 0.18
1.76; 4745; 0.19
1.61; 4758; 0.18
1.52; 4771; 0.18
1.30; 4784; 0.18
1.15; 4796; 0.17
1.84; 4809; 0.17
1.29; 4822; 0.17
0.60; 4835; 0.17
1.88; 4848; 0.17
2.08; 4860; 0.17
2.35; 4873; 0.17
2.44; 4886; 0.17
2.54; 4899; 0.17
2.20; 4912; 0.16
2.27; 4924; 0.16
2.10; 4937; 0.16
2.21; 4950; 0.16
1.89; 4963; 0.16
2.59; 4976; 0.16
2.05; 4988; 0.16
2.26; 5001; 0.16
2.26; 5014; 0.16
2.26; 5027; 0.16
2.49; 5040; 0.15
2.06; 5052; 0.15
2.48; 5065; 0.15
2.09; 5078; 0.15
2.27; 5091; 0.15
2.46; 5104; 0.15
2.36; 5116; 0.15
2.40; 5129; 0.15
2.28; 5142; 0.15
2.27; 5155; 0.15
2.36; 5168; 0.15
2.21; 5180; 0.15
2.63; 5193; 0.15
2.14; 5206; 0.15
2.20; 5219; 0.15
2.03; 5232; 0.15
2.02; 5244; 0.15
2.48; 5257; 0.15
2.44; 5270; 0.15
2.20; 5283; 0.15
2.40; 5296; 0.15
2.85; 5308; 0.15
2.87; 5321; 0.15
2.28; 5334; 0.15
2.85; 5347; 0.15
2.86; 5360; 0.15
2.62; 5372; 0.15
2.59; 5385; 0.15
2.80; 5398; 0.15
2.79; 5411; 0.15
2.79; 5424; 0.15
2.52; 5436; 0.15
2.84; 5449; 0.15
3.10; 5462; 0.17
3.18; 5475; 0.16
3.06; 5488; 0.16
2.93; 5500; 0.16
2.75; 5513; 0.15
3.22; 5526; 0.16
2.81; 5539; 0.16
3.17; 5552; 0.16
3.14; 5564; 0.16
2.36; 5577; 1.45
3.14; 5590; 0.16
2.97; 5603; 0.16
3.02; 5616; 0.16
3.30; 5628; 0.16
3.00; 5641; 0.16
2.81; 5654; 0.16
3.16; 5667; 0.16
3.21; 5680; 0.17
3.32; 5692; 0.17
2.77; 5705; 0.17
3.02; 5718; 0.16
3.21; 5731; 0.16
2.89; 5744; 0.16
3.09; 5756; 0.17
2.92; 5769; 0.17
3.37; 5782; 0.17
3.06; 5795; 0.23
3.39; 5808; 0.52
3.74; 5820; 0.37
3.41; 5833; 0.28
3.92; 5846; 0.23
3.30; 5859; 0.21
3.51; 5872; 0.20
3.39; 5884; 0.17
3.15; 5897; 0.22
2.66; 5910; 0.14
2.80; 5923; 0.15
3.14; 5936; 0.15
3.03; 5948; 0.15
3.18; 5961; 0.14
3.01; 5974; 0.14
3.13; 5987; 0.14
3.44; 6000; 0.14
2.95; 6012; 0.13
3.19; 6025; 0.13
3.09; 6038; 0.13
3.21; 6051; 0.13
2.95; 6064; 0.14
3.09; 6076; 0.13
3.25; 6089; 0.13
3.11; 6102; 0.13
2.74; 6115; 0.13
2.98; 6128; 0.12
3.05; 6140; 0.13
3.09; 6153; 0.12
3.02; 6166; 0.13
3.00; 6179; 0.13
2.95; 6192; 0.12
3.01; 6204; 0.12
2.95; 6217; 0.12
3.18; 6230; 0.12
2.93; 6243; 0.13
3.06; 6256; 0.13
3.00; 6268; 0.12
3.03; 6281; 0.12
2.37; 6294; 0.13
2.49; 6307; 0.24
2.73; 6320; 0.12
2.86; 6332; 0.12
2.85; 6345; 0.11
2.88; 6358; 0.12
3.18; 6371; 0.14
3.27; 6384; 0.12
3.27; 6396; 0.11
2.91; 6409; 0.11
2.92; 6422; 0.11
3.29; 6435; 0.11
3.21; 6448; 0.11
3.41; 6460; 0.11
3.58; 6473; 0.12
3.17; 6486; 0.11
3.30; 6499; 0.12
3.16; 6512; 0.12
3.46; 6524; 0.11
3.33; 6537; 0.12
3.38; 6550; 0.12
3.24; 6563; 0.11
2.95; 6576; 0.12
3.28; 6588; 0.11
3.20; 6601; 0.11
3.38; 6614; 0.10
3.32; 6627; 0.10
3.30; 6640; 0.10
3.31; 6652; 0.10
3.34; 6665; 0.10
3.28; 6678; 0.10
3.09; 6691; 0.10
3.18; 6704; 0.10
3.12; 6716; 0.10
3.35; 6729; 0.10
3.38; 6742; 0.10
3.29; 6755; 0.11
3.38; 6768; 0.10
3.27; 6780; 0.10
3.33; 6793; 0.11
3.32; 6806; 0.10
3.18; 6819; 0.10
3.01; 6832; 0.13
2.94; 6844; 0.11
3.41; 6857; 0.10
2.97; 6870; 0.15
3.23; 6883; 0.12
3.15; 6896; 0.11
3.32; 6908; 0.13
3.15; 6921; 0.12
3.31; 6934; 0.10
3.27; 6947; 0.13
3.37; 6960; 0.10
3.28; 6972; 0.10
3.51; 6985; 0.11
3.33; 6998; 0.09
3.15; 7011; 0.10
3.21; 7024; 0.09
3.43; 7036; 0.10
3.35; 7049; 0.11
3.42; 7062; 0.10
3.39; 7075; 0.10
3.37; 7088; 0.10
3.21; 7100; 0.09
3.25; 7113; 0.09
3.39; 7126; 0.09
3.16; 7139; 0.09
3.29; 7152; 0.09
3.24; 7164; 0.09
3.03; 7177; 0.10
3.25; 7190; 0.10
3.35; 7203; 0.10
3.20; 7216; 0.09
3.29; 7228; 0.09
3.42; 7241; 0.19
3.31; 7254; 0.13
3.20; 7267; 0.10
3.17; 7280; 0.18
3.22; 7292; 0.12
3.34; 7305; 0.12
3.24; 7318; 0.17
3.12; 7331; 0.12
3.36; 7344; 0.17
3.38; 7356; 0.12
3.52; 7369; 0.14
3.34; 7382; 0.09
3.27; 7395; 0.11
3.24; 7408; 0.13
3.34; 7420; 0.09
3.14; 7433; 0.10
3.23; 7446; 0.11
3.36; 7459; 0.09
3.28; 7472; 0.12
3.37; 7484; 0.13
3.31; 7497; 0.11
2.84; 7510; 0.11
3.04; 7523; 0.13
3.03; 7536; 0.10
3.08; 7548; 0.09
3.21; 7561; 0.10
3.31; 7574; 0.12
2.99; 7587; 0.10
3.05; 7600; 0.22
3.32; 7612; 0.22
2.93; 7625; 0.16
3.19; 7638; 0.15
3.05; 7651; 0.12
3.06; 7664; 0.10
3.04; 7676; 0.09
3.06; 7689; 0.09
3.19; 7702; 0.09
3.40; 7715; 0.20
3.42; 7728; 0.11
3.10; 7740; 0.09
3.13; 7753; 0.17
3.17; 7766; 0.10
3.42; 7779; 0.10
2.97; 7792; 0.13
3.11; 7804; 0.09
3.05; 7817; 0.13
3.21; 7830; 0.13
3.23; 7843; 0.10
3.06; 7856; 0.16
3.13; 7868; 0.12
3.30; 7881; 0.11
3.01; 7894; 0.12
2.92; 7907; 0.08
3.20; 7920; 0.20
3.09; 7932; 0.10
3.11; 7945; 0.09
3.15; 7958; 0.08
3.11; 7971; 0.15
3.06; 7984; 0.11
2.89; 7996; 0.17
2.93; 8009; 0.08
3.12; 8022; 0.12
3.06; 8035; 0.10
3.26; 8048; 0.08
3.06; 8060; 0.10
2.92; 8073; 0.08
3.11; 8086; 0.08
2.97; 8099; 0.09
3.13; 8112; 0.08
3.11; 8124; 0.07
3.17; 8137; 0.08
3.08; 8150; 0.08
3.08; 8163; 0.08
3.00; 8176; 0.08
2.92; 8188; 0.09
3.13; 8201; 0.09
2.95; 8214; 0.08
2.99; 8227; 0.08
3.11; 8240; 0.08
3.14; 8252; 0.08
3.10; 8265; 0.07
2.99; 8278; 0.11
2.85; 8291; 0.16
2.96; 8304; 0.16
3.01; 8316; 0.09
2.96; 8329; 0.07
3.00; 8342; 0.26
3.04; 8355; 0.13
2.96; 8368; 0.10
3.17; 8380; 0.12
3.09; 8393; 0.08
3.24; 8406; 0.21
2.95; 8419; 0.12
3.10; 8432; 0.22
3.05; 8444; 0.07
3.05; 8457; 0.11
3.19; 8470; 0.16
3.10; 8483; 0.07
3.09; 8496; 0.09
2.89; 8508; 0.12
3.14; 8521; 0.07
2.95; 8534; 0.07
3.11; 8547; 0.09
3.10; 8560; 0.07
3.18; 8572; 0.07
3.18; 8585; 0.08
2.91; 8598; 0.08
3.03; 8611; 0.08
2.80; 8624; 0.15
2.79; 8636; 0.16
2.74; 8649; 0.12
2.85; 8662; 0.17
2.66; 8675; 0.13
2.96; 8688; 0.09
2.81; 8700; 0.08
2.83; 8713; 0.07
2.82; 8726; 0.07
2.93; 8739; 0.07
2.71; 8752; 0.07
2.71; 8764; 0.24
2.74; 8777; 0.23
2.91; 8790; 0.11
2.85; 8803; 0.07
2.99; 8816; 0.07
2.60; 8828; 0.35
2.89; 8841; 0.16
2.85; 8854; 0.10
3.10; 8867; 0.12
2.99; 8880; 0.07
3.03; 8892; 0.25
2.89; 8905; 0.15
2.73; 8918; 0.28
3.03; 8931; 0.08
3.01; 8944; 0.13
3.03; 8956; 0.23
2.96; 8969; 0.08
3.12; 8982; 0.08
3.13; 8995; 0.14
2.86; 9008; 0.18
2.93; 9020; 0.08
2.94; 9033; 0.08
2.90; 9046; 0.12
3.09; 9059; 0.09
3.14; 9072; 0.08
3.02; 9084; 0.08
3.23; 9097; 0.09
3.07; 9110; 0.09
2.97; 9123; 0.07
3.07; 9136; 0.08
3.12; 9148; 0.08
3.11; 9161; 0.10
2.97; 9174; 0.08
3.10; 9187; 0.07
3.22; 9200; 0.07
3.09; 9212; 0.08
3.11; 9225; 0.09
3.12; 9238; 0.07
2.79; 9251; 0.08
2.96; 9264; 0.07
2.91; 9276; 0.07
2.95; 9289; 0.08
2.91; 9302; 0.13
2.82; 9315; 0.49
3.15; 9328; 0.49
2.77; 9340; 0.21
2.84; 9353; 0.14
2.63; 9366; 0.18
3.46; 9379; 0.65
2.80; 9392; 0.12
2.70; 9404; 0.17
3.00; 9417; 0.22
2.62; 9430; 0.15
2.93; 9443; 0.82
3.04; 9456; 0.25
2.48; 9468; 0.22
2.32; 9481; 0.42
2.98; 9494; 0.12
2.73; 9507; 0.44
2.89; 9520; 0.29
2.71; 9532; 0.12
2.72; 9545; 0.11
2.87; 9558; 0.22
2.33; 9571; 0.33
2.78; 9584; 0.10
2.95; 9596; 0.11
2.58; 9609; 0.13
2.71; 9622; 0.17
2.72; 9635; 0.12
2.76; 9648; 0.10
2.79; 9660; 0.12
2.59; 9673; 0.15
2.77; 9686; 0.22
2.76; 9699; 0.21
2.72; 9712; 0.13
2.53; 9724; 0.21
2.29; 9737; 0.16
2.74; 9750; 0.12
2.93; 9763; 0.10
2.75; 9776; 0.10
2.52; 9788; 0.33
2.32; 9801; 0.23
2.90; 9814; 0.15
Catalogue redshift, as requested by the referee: 0.217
